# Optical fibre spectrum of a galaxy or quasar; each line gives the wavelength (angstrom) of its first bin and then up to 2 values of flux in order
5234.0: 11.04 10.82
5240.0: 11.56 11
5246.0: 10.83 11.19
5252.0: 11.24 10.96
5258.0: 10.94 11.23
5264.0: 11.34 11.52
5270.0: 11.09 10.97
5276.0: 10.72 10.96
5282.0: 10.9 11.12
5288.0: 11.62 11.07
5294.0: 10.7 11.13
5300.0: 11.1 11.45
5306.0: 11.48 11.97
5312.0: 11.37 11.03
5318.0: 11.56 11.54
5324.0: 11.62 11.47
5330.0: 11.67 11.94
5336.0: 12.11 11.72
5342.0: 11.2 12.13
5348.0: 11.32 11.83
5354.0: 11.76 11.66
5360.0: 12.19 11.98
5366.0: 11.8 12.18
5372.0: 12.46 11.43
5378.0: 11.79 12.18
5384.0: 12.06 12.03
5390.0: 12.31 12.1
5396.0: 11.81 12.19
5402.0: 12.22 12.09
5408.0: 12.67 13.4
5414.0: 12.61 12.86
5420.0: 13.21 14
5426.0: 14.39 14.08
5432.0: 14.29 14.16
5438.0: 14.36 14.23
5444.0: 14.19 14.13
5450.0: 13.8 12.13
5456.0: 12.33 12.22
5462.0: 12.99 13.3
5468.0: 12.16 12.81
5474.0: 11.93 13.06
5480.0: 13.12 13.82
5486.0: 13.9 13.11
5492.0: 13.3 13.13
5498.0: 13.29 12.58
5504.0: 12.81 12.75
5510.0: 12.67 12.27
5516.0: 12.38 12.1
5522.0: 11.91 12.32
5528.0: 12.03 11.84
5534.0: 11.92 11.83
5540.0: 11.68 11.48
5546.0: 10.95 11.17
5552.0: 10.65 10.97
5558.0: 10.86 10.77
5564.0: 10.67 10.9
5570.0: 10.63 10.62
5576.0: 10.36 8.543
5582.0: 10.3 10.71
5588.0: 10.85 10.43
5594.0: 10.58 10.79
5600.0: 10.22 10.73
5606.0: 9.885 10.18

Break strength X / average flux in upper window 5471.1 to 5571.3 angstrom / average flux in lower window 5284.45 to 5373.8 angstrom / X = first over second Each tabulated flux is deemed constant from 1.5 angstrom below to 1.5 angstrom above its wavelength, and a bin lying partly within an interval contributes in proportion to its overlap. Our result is 1.0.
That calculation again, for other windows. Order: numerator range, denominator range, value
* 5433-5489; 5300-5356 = 1.14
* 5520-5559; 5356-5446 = 0.90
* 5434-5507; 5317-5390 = 1.11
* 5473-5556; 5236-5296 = 1.11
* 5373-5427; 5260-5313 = 1.12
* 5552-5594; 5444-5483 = 0.81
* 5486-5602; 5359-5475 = 0.90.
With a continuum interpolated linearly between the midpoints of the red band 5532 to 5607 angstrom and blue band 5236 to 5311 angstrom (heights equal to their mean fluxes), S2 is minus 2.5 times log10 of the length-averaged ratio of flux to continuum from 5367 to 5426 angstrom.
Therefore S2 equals -0.14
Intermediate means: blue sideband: 11.2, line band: 12.4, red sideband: 10.8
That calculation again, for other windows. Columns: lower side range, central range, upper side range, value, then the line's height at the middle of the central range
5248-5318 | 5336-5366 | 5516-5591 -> -0.06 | 11.2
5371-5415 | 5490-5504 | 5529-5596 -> -0.15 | 11.4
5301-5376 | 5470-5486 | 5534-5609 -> -0.17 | 11.1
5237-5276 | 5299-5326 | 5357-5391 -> 0.01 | 11.6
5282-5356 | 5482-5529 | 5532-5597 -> -0.16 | 11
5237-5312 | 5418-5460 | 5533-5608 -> -0.24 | 10.9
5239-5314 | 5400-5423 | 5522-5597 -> -0.16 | 11.1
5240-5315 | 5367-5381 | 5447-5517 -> 0.00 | 12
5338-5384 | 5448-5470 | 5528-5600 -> -0.12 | 11.4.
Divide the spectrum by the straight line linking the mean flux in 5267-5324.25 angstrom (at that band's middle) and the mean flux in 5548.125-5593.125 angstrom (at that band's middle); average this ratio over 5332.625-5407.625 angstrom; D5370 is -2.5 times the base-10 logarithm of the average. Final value -0.09 mag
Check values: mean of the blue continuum 11.2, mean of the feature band 12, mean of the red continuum 10.6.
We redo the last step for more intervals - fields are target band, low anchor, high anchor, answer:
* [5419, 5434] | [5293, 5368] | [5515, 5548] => -0.20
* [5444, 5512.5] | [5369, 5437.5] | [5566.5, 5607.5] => -0.11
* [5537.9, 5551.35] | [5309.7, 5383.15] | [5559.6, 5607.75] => -0.06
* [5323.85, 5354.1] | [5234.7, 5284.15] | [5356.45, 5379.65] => 0.00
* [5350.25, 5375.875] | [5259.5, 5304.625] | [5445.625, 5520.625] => -0.01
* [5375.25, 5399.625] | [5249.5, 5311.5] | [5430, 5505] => 0.03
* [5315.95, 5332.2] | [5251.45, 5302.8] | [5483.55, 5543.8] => -0.02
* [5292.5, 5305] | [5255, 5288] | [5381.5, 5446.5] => 0.04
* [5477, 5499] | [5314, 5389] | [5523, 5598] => -0.19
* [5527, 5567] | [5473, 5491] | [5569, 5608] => 0.02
